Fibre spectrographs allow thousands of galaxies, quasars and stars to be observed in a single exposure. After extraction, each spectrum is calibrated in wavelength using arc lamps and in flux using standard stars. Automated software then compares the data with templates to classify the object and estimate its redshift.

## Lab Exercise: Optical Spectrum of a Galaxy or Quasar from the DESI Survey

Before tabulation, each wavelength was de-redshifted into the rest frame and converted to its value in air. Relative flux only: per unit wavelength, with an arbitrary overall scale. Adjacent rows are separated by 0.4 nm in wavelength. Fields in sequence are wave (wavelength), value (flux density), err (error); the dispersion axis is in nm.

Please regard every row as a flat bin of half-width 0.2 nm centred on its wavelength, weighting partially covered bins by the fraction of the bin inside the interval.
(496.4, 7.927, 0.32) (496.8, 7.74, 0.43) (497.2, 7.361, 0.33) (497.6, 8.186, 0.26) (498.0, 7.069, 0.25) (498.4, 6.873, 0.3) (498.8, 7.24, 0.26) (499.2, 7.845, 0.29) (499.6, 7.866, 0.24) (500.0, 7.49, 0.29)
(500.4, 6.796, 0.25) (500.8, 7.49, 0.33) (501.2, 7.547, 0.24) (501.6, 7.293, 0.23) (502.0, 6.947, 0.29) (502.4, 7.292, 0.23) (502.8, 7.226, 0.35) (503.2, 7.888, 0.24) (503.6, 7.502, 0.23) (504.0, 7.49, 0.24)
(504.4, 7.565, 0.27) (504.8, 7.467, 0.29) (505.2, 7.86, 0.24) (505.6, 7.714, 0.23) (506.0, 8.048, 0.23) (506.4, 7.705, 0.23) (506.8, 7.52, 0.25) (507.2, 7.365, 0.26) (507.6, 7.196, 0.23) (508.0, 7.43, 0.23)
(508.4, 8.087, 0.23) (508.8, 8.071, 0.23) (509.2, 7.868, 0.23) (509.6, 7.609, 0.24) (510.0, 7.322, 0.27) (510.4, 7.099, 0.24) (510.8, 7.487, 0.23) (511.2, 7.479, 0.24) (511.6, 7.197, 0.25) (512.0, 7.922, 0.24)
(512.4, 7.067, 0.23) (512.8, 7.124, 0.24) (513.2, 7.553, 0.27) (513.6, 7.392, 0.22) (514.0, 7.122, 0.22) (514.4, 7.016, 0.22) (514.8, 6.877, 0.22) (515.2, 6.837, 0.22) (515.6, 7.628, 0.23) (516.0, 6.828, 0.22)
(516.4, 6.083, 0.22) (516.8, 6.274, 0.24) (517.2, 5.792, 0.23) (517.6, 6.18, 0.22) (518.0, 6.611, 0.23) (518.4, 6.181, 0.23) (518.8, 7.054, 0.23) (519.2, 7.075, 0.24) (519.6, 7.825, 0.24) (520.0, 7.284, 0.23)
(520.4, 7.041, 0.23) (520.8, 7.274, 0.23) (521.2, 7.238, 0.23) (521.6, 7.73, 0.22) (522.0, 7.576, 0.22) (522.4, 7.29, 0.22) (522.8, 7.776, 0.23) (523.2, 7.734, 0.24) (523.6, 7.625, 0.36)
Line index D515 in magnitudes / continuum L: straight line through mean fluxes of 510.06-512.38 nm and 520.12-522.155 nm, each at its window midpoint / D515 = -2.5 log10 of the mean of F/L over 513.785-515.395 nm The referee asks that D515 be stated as 0.06 mag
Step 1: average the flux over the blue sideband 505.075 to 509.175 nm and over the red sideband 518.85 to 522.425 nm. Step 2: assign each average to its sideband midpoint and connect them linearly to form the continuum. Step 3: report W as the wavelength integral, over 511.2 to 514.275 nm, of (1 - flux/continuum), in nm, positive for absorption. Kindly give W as 0.09 nm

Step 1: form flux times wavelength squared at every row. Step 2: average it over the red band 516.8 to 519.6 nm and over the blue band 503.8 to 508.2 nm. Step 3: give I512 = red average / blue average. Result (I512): 0.91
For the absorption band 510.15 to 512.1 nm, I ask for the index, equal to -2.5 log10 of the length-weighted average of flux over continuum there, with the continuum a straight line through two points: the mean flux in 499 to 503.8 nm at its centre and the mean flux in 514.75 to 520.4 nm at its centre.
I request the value -0.058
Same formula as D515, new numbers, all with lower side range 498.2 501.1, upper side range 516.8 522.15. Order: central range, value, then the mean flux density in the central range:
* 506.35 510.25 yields -0.06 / 7.61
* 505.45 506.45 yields -0.09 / 7.85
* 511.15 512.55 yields -0.05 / 7.42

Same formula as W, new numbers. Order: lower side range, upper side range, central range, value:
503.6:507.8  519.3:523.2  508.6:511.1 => -0.01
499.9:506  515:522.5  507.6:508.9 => -0.08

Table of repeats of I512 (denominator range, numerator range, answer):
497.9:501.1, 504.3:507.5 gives 1.07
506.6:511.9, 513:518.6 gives 0.92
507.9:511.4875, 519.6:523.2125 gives 1.03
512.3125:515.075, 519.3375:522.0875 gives 1.06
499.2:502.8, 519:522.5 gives 1.08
